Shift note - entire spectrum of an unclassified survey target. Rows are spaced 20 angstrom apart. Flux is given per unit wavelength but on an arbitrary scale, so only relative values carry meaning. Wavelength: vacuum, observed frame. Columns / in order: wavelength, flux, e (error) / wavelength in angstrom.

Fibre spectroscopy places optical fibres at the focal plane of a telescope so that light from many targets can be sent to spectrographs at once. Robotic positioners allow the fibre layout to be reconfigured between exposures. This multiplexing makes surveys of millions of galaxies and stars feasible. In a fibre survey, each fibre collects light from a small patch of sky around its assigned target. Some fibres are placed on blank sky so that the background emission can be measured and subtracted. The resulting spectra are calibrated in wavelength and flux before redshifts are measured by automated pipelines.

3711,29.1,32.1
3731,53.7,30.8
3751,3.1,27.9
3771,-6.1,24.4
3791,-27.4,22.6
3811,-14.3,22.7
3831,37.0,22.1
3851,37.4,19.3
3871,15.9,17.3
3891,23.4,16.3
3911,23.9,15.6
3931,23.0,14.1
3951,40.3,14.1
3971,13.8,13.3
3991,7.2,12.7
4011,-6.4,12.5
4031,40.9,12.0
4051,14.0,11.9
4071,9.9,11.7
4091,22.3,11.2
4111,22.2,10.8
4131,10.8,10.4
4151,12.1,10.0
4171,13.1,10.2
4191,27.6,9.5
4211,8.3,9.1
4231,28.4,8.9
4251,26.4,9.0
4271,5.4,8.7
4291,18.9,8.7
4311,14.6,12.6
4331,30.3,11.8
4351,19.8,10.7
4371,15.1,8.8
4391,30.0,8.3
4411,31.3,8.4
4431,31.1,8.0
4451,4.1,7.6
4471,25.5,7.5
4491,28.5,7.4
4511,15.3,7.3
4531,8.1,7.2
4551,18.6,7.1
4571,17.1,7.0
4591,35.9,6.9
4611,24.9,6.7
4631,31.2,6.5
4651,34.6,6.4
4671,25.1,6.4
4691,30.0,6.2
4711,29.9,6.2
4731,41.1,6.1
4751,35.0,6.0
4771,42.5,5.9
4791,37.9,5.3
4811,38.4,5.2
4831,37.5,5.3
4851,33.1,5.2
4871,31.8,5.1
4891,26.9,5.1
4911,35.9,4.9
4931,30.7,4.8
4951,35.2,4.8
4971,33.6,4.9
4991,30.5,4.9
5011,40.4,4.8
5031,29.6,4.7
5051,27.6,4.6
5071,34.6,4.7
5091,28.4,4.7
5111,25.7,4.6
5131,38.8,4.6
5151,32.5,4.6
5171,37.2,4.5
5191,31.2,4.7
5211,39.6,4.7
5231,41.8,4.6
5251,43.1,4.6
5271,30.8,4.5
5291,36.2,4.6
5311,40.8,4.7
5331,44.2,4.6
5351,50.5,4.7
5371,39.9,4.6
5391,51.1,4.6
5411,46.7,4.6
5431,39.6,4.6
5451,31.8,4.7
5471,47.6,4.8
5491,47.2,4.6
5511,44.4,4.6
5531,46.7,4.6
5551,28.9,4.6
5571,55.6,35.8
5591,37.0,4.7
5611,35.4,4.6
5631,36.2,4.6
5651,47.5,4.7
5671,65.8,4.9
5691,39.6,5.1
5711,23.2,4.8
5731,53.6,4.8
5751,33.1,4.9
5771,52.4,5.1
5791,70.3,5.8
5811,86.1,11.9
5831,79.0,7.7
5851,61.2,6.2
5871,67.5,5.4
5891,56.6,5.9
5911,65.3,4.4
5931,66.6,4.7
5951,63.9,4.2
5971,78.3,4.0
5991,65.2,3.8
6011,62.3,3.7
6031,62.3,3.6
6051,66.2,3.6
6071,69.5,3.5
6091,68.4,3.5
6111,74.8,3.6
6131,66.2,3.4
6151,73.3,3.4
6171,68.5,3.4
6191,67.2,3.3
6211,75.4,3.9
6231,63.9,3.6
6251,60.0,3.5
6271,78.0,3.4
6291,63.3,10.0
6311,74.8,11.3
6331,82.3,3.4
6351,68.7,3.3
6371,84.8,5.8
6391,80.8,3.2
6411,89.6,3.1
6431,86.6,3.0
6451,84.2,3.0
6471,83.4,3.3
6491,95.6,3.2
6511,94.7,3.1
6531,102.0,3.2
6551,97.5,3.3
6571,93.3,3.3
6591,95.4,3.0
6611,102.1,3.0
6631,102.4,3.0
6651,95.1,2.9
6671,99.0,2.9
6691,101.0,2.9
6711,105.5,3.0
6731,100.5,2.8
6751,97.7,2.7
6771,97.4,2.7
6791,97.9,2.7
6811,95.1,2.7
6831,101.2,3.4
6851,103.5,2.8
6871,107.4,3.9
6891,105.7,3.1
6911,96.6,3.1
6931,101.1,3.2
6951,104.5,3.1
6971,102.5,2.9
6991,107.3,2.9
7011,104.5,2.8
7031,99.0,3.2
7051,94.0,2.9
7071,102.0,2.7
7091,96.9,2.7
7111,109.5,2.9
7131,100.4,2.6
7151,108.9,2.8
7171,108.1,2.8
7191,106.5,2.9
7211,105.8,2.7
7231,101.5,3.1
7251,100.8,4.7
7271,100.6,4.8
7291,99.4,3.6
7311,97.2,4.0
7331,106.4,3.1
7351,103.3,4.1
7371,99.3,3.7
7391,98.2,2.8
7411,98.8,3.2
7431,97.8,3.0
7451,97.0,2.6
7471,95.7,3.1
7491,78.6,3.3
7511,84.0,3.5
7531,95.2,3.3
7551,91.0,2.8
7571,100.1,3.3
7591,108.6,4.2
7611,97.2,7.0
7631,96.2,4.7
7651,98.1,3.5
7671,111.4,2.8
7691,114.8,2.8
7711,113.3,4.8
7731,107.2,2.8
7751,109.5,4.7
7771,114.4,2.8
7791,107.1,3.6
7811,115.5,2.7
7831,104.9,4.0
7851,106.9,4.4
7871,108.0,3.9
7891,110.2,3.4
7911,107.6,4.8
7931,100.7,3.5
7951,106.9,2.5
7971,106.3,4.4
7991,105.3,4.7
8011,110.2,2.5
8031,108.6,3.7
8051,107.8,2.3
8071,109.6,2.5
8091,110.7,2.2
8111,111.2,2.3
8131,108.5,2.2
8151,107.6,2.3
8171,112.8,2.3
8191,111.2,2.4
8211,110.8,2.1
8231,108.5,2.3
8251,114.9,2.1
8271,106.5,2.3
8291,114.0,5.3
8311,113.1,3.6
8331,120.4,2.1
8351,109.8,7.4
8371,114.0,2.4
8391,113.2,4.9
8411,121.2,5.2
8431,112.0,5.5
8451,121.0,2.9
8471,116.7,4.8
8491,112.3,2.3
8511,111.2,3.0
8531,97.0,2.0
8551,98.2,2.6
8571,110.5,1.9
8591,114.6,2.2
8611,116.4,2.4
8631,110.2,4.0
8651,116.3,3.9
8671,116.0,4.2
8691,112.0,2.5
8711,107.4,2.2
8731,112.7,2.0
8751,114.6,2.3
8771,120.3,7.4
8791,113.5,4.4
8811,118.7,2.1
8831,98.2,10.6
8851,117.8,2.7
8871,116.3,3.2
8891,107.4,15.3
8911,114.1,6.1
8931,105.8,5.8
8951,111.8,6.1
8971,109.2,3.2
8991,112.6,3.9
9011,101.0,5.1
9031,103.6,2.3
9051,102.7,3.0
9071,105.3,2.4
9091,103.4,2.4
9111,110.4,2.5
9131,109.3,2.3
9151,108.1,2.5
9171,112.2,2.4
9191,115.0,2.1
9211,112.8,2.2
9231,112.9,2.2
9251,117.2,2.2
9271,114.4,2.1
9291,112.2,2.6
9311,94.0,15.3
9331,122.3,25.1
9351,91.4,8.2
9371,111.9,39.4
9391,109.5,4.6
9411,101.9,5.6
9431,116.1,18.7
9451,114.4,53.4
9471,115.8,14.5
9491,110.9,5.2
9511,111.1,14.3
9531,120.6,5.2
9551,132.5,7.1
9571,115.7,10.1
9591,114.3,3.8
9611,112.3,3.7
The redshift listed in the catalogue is 0.45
